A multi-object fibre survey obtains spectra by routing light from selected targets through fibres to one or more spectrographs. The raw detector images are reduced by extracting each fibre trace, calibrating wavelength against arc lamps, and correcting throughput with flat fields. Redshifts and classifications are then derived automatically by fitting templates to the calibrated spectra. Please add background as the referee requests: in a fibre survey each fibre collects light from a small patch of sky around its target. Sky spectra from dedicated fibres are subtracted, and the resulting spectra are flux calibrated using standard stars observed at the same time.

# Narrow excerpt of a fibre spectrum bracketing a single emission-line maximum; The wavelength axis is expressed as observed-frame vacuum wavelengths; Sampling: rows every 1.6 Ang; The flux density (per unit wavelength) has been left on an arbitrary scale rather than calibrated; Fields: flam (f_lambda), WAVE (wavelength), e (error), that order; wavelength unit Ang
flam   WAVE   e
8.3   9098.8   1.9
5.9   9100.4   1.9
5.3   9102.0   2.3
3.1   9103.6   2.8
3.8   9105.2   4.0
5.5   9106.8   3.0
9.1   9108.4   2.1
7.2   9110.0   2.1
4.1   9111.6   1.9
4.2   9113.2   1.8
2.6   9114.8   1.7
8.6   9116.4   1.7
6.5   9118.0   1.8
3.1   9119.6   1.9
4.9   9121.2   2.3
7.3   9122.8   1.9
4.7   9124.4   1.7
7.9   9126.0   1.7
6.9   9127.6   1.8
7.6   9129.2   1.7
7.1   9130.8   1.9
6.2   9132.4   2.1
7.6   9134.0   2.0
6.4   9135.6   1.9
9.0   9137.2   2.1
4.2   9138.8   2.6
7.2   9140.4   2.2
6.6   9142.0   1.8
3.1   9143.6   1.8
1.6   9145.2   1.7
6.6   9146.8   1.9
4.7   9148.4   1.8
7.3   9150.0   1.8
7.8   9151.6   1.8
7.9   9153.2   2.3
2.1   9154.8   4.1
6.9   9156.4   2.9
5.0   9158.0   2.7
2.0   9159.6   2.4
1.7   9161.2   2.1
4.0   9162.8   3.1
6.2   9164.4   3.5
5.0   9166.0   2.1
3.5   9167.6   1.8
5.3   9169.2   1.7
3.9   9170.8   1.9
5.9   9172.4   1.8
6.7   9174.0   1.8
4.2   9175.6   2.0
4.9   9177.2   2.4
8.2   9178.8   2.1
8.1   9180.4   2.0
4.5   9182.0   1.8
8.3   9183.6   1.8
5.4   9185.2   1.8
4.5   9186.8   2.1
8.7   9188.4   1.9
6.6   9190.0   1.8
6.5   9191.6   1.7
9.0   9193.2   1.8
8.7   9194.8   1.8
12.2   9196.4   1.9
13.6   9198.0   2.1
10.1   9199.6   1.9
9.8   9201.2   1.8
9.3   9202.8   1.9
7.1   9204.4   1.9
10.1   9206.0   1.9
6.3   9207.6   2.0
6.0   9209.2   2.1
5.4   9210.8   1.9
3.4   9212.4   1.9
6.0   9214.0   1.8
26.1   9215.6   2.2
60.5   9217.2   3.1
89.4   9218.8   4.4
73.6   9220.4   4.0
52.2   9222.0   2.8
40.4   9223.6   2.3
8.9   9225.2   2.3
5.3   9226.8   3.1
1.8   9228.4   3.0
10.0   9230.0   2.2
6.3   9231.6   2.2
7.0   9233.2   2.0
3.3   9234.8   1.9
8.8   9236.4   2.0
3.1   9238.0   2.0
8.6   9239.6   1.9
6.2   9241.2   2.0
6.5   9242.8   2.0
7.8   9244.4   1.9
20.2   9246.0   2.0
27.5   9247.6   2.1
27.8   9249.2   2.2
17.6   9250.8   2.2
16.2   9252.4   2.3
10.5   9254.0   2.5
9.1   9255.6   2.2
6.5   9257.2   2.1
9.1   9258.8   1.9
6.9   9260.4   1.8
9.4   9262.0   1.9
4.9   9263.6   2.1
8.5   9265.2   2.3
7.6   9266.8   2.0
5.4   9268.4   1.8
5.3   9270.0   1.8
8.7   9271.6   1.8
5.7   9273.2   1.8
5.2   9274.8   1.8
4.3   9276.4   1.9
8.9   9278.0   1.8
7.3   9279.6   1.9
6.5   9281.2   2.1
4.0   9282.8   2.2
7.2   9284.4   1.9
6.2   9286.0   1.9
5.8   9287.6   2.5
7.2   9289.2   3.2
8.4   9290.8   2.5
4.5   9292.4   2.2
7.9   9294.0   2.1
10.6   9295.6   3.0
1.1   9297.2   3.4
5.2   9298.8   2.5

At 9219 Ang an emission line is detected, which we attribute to H-alpha 6563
